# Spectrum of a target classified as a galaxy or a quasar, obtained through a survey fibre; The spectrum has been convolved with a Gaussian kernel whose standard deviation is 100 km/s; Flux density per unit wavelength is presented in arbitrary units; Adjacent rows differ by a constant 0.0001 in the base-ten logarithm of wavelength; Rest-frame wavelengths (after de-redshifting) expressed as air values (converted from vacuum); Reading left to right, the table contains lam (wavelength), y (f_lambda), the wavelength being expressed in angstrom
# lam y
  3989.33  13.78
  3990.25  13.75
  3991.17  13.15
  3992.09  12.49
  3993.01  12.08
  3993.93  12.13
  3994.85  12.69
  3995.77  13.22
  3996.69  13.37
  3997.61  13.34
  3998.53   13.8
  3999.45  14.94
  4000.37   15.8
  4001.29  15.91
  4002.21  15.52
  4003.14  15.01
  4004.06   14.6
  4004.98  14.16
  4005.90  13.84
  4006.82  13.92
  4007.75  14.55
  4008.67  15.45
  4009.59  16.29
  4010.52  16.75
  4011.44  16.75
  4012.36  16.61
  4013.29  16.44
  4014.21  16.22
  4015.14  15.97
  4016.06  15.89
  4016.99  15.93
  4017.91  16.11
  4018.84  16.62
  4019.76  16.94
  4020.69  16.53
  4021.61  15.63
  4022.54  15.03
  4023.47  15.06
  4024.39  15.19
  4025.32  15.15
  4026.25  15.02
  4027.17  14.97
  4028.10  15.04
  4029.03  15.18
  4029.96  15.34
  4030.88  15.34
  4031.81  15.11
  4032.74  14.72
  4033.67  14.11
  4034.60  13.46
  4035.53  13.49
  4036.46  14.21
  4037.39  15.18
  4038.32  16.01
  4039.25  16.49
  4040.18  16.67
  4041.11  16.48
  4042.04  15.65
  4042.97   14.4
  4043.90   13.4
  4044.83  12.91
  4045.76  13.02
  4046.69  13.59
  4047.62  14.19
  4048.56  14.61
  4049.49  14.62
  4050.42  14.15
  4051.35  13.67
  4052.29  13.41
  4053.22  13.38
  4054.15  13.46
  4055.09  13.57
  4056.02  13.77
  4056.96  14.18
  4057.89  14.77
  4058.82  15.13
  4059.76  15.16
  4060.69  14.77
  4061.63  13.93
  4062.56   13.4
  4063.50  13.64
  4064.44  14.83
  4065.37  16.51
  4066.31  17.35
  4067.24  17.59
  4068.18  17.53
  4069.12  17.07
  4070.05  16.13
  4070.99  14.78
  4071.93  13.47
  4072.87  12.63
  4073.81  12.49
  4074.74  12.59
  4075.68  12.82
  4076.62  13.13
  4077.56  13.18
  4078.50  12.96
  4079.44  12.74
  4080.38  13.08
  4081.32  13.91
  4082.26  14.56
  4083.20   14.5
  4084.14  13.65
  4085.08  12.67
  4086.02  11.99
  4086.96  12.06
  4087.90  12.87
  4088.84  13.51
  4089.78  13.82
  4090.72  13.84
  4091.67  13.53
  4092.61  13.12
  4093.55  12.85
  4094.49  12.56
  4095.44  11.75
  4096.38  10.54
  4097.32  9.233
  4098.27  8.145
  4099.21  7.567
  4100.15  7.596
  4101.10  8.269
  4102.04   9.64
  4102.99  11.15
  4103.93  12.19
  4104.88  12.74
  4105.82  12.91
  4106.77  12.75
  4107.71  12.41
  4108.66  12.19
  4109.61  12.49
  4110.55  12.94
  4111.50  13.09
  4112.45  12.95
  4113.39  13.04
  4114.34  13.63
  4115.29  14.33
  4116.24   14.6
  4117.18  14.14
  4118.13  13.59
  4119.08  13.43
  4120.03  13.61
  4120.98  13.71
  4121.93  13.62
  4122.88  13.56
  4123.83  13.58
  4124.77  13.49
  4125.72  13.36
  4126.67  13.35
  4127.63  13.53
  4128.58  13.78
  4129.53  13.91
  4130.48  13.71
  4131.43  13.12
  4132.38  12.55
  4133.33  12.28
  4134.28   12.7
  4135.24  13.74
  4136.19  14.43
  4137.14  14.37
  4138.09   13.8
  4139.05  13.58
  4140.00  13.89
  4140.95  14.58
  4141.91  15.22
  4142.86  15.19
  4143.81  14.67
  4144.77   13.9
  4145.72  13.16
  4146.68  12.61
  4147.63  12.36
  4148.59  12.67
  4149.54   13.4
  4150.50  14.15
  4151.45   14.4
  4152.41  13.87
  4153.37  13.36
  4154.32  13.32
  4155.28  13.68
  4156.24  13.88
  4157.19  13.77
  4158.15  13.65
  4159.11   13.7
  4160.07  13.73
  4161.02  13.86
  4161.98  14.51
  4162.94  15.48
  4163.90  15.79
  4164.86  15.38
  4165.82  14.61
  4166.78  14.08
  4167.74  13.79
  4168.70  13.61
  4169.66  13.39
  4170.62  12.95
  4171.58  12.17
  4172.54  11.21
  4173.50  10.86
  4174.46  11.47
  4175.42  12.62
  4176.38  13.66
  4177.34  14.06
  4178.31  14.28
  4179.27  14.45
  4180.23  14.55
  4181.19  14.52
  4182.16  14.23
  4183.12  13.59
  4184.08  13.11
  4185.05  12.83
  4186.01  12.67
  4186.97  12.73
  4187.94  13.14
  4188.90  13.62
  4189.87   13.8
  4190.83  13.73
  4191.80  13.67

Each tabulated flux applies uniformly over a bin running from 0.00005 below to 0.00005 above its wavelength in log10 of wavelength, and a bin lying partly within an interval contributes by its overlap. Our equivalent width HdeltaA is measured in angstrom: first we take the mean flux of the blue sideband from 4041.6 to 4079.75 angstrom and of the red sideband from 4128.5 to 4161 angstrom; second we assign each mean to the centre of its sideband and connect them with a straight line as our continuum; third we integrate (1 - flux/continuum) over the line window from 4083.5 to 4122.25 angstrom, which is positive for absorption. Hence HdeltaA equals 4.6 angstrom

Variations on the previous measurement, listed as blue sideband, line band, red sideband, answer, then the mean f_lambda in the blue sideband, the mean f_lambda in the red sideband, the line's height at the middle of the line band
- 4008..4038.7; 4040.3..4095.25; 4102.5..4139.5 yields 1.8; 15.5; 13.3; 14.5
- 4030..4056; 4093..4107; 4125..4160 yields 3.3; 14.4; 13.7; 14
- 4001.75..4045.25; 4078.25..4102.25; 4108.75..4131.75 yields 3.6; 15.3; 13.5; 14.1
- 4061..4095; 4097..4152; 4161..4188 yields 3.3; 13.9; 13.6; 13.8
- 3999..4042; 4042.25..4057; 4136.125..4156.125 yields 1.2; 15.4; 13.8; 15.1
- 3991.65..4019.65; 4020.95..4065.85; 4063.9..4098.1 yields -1.1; 14.9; 13.6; 14.3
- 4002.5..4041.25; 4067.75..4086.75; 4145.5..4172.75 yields 1.2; 15.4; 13.7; 14.7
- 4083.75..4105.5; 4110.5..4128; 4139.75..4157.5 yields -1.4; 11.5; 13.8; 12.6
